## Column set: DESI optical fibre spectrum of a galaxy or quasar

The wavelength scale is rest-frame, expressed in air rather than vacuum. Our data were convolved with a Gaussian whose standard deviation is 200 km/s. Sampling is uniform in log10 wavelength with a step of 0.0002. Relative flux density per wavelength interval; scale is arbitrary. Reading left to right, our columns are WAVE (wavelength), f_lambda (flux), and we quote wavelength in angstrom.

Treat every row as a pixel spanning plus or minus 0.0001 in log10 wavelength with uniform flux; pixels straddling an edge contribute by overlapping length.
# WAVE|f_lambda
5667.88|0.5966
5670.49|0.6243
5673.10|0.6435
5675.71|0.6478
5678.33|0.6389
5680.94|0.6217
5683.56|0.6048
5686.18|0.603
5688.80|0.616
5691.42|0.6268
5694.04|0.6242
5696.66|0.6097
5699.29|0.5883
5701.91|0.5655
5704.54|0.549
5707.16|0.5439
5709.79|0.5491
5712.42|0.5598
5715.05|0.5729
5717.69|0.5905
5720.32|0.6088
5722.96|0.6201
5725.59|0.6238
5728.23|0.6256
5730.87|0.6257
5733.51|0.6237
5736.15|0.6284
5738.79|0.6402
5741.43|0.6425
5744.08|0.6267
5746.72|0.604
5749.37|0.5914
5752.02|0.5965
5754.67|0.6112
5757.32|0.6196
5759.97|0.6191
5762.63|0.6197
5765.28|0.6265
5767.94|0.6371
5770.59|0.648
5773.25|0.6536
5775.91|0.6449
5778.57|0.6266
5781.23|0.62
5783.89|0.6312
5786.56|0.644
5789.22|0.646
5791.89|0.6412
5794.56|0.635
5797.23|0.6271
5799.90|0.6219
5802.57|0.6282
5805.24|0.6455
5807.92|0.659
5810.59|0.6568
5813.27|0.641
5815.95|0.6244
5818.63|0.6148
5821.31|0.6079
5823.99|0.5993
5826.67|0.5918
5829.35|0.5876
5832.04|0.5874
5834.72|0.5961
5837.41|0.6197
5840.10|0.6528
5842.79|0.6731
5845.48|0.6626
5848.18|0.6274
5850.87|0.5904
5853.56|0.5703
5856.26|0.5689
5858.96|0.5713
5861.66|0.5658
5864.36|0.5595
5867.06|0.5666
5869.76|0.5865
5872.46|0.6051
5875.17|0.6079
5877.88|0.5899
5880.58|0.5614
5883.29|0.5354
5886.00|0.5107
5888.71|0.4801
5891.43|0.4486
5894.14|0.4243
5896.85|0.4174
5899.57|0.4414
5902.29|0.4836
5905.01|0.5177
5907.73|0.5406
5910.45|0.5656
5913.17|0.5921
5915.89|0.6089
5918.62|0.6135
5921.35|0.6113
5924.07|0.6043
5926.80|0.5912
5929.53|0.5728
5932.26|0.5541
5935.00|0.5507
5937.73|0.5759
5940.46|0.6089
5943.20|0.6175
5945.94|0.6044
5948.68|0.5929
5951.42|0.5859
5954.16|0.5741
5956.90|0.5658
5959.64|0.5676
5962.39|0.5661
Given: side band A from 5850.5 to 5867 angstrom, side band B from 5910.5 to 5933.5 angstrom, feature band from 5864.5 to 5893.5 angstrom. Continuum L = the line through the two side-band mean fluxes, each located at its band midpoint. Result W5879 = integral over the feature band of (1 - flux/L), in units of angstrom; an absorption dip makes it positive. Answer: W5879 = 1.5 angstrom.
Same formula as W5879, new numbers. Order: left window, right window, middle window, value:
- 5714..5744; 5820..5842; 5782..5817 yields -1.6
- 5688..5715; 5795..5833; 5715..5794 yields -3.1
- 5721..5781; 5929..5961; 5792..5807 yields -0.5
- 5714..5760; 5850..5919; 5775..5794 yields -1.4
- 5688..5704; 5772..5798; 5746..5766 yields 0.5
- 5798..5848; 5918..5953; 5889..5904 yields 3.9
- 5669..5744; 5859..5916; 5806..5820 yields -1.9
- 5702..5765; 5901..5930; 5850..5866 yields 0.3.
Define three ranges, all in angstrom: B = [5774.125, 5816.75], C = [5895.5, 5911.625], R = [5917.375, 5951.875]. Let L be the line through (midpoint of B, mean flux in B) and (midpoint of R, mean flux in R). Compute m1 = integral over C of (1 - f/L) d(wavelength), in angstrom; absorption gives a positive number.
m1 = 2.88 angstrom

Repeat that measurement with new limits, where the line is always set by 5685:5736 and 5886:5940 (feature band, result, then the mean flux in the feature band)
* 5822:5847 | -2.6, 0.619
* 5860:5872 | -0.5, 0.573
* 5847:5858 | -0.7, 0.588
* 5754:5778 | -2.1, 0.632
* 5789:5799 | -1.1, 0.635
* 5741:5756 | -0.6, 0.61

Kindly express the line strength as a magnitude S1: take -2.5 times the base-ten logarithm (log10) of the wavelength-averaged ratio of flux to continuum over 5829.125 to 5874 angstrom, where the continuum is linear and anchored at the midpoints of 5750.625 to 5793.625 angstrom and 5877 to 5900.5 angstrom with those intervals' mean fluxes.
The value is -0.13 mag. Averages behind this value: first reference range 0.63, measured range 0.6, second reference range 0.489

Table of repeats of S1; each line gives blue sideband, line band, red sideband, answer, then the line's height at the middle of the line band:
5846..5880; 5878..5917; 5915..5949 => 0.15 mag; 0.589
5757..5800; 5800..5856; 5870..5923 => -0.05 mag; 0.593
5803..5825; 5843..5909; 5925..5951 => 0.12 mag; 0.608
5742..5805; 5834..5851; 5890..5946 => -0.08 mag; 0.59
